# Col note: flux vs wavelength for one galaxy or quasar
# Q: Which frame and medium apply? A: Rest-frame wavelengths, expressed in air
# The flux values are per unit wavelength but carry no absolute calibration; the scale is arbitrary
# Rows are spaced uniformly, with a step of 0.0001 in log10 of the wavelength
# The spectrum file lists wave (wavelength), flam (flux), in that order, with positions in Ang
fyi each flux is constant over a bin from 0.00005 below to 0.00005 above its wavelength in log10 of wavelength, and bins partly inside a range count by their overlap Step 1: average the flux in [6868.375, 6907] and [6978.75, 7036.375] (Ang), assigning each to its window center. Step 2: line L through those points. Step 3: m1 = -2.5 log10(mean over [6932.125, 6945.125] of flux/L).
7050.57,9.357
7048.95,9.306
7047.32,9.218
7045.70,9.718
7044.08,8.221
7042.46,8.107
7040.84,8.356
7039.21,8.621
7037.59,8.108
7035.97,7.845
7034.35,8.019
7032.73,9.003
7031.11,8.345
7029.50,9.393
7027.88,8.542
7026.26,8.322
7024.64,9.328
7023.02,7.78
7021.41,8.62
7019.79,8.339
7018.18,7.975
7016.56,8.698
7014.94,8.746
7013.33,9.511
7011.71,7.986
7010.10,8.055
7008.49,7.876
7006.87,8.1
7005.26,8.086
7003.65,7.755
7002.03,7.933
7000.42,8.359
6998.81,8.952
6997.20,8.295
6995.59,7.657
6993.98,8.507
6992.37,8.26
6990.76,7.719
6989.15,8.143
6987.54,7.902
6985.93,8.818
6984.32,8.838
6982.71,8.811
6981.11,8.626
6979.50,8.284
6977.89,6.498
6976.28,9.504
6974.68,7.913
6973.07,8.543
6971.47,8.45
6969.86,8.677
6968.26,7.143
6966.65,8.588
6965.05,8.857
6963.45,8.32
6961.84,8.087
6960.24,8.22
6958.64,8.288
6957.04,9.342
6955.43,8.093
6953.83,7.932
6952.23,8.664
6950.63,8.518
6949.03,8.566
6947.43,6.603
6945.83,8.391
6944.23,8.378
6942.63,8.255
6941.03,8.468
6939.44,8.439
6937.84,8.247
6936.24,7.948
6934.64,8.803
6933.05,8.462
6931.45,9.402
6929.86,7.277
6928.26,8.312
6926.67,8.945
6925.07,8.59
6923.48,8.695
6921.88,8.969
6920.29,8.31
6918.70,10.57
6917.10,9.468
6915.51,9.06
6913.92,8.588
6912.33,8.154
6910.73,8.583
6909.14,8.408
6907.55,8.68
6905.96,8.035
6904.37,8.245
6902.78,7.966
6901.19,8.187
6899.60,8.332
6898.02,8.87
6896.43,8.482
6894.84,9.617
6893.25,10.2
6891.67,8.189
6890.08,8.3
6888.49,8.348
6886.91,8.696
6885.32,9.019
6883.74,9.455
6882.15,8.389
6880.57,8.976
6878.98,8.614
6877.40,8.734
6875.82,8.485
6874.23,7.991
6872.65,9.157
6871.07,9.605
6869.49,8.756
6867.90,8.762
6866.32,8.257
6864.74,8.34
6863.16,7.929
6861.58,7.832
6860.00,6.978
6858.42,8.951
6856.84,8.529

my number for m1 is 0.02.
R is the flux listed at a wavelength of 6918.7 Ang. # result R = 10.57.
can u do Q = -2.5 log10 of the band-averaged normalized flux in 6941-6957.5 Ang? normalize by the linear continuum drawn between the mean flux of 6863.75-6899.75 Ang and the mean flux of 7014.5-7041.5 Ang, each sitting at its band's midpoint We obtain 0.048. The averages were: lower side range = 8.77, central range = 8.26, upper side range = 8.47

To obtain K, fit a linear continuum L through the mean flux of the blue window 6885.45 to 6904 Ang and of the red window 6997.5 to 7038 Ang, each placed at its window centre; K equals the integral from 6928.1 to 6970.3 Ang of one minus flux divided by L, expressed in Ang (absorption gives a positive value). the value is 1.16 Ang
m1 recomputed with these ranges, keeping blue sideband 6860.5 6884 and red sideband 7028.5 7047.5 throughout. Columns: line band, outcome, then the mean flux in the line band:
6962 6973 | 0.03 mag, 8.34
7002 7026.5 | 0.03 mag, 8.33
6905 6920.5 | -0.03 mag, 8.8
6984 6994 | 0.04 mag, 8.27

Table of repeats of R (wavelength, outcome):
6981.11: 8.626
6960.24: 8.22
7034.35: 8.019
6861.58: 7.832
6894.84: 9.617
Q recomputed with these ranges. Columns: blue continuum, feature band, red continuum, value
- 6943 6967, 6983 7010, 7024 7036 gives 0.04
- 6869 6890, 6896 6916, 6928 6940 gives 0.02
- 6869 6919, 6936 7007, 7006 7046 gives 0.04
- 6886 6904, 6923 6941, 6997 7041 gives 0.01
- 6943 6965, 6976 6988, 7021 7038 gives 0.00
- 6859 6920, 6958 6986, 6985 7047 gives 0.02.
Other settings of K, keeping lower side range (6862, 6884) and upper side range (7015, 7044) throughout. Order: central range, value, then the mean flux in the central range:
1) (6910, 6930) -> -0.47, 8.78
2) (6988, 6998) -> 0.46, 8.09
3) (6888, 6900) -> -0.29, 8.82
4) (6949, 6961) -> 0.12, 8.45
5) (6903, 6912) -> 0.26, 8.34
